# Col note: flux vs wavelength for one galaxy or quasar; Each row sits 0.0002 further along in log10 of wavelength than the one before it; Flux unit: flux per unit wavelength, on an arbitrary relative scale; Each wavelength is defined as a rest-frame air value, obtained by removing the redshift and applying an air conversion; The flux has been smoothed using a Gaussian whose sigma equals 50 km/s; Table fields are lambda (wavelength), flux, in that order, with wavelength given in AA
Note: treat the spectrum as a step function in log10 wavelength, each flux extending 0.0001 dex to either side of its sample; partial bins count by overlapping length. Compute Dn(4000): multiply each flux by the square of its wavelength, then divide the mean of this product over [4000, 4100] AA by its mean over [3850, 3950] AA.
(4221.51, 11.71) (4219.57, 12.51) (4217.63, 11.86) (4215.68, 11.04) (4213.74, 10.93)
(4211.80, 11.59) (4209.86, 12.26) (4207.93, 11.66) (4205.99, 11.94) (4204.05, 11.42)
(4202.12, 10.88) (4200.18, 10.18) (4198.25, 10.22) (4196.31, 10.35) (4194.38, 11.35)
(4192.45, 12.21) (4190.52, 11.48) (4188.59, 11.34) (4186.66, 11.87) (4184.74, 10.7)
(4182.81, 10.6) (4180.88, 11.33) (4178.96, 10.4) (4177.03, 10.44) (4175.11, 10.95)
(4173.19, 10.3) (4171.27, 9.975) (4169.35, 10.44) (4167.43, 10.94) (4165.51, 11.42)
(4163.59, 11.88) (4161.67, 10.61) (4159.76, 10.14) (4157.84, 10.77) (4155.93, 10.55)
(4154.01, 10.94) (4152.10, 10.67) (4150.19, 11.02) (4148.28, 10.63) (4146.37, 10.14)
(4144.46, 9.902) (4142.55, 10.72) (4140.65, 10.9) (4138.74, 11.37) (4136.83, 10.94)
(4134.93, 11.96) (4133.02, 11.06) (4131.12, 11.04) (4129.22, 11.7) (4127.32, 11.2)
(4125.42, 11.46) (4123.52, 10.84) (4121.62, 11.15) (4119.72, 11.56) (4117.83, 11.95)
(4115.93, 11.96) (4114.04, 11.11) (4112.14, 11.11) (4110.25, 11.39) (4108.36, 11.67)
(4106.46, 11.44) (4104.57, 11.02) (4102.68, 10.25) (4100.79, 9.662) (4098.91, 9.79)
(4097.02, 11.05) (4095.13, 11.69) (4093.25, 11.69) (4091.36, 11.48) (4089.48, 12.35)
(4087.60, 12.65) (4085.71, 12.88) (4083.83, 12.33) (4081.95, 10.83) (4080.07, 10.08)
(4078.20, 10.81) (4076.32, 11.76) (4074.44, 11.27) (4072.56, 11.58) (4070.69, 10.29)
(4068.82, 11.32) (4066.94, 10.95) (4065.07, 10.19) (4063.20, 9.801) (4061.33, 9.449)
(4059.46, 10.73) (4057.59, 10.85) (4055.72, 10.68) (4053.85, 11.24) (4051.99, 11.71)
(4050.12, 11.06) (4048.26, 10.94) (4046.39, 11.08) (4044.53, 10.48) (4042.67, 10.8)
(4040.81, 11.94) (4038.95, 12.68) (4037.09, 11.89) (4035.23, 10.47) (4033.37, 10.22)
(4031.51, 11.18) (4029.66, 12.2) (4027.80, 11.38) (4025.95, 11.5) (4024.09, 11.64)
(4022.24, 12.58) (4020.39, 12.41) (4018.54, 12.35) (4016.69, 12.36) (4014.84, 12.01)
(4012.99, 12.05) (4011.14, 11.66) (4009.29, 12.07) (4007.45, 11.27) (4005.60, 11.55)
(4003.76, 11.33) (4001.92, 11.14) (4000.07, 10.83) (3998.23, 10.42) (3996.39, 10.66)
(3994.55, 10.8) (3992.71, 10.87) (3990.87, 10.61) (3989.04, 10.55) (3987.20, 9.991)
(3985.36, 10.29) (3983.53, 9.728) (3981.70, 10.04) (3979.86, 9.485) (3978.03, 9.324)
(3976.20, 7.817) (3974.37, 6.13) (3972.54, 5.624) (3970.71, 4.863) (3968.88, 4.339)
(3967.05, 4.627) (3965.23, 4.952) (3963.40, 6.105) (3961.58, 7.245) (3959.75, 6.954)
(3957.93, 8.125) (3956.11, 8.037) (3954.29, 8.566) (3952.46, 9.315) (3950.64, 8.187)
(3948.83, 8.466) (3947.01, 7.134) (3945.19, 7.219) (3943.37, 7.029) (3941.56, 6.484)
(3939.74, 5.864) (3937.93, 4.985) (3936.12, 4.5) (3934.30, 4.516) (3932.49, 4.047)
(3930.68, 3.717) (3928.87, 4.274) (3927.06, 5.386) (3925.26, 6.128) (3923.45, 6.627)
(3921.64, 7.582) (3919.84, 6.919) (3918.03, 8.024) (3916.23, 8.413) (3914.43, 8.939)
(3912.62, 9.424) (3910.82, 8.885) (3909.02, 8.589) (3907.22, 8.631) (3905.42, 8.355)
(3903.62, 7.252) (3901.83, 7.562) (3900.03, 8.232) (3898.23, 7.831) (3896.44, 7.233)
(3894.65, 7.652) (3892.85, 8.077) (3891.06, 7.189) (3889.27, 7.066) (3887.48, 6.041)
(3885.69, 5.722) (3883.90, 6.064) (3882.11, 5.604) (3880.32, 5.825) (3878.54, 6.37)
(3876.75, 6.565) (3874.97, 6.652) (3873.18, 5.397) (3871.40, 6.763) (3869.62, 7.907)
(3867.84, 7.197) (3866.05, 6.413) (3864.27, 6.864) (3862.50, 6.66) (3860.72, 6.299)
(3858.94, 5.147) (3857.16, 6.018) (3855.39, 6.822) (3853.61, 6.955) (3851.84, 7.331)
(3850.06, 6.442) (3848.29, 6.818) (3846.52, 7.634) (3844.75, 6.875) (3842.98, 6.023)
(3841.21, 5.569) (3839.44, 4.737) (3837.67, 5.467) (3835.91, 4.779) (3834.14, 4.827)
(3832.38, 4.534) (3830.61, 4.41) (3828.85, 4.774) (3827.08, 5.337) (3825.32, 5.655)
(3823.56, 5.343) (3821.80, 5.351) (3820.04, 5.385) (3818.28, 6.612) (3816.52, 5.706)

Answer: 1.80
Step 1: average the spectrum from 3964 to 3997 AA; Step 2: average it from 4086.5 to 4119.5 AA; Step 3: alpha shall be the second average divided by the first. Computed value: 1.4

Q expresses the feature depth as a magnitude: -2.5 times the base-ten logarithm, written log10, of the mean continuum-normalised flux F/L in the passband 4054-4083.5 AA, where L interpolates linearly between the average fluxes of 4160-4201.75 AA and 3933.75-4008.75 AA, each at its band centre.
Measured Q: -0.138 mag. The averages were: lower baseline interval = 8.24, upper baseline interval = 10.9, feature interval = 10.8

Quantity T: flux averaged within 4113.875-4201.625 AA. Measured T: 11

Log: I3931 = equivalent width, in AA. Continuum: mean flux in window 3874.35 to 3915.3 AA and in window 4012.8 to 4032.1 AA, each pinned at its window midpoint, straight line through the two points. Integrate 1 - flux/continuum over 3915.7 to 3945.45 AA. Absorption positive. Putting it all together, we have 9.34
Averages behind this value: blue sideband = 7.39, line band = 5.93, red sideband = 12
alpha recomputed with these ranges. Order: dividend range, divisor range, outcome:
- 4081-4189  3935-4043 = 1.18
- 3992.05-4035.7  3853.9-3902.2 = 1.71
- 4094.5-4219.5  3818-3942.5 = 1.72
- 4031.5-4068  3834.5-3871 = 1.71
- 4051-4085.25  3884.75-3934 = 1.53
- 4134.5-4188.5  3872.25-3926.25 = 1.48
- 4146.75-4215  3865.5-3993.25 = 1.52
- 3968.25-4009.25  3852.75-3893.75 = 1.47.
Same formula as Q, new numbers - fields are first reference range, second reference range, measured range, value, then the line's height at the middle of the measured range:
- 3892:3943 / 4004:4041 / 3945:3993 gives 0.176 mag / 9.3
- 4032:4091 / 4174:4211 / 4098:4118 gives 0.014 mag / 11.1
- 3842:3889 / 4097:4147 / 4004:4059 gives -0.217 mag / 9.44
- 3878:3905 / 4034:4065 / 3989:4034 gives -0.148 mag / 9.99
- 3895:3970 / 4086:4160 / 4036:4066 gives -0.153 mag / 9.54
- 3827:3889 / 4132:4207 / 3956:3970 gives 0.240 mag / 7.72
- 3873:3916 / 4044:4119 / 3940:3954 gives 0.105 mag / 8.41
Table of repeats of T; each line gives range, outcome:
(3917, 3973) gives 6.33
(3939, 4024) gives 9.16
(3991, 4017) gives 11.3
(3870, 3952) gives 6.85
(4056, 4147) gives 11.1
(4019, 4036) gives 11.5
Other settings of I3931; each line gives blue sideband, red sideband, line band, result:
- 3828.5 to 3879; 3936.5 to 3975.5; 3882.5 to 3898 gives -1.3 AA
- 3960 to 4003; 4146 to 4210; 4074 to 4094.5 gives -3.9 AA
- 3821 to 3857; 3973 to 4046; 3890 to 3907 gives -0.4 AA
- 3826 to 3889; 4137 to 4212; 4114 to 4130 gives -2.1 AA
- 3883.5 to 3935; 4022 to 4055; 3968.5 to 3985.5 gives 2.9 AA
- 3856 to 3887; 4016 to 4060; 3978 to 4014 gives -2.2 AA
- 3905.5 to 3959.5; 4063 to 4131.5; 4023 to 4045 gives -4.0 AA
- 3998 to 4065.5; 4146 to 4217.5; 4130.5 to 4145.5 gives 0.1 AA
